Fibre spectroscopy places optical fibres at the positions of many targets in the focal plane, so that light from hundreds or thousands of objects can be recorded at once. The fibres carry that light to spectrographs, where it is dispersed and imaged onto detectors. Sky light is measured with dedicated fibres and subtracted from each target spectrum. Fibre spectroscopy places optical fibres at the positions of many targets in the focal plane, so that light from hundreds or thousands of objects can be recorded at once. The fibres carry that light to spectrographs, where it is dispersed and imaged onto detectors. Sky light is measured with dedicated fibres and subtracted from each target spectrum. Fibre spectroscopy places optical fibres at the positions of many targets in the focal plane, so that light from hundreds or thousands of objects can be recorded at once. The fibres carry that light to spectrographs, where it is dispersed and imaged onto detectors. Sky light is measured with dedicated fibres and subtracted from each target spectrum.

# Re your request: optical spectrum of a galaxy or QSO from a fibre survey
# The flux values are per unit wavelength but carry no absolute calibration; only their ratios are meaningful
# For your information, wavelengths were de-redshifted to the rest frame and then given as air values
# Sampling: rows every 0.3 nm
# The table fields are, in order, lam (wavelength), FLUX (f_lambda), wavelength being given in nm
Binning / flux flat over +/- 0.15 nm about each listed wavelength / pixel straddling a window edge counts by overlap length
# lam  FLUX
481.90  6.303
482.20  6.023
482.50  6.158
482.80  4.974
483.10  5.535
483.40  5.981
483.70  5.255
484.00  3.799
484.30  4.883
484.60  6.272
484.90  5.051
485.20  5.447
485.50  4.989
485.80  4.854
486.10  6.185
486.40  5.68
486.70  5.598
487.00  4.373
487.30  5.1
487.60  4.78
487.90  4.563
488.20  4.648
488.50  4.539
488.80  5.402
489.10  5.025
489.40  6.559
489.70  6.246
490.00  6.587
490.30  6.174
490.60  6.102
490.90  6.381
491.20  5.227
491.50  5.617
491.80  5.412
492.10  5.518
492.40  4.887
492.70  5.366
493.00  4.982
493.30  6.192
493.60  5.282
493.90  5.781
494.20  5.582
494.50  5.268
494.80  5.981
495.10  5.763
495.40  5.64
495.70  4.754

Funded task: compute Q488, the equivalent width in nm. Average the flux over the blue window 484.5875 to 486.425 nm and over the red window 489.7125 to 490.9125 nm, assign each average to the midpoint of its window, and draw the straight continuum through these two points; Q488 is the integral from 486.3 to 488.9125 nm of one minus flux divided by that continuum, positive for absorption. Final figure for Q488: 0.38 nm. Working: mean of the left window 5.43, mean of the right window 6.3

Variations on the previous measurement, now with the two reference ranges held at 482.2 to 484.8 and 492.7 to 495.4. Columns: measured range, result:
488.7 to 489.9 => -0.08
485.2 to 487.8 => 0.12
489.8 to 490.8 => -0.14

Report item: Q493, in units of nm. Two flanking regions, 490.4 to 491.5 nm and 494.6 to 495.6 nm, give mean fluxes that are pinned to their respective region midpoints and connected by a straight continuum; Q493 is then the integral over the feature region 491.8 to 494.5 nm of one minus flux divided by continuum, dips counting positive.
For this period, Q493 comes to 0.165 nm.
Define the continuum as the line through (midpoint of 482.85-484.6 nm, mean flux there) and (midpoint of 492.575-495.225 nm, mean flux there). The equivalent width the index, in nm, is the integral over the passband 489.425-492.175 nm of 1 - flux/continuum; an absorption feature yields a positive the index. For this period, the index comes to -0.25 nm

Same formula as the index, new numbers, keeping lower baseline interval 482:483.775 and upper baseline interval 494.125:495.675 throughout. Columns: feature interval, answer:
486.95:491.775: 0.13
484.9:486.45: 0.08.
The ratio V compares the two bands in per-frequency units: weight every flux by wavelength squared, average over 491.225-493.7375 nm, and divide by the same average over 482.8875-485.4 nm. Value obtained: 1.1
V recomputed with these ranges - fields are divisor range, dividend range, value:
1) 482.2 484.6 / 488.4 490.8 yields 1.13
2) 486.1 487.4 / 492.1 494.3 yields 1.05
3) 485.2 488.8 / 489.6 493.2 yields 1.15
